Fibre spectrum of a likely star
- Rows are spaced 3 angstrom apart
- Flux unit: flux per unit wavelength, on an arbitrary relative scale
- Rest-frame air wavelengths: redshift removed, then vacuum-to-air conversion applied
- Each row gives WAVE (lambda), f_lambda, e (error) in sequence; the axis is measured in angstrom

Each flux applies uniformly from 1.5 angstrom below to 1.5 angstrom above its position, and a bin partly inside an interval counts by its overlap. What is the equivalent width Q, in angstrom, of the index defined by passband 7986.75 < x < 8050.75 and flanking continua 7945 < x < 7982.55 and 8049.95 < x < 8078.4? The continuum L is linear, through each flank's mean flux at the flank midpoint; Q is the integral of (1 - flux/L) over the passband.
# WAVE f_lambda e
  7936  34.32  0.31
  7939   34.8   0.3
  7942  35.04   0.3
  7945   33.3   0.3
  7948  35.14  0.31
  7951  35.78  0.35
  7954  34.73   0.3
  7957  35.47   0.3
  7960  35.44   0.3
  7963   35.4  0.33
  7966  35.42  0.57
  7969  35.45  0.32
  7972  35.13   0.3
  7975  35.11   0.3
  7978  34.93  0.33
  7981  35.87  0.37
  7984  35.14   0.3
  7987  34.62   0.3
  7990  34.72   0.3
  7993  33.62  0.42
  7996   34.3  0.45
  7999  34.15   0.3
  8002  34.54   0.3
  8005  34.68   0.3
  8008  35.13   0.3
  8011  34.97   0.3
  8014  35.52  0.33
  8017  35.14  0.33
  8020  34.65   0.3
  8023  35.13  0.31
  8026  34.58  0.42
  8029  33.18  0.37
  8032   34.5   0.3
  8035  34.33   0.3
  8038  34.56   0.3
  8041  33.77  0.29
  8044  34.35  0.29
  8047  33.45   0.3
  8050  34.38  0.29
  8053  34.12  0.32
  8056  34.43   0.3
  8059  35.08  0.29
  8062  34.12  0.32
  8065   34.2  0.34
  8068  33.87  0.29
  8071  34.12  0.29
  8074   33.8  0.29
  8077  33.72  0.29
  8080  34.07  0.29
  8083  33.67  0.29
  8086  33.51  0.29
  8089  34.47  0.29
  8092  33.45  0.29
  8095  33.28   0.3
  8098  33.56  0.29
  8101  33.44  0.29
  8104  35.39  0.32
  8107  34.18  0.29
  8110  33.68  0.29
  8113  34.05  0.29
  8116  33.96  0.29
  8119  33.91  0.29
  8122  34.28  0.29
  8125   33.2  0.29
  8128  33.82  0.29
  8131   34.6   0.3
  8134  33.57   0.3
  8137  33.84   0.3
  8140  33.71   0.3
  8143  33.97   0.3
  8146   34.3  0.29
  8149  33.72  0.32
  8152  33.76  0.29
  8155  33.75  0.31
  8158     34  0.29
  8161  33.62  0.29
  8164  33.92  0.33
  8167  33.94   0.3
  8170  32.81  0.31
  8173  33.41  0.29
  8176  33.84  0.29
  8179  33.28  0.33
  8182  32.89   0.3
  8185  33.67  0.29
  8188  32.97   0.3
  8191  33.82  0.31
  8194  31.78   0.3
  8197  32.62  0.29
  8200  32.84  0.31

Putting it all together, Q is 0.4 angstrom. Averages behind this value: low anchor 35.2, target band 34.5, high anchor 34.2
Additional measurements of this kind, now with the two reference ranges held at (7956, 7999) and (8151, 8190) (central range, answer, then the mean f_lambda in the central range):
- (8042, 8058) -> 0.1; 34.2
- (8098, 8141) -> -0.1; 34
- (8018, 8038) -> 0.1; 34.4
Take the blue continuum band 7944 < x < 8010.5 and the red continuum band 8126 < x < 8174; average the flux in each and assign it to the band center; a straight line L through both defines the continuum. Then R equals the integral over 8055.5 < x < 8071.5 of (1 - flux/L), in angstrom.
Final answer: 0.0 angstrom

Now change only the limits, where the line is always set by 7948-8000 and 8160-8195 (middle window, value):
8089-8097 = 0.1 angstrom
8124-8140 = 0.0 angstrom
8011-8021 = -0.1 angstrom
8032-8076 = 0.2 angstrom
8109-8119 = 0.0 angstrom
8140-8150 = -0.1 angstrom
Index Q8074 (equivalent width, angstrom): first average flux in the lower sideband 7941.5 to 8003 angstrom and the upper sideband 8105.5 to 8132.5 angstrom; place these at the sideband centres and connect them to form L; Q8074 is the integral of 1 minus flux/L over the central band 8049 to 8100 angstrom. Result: 0.4 angstrom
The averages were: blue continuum 34.9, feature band 34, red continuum 34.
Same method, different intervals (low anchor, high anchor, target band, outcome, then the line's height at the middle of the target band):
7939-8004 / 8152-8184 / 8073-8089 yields 0.16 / 34.2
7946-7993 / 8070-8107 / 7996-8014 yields 0.02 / 34.8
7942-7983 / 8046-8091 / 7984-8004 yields 0.25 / 34.8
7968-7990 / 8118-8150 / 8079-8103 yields 0.38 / 34.2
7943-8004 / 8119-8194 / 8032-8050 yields 0.16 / 34.5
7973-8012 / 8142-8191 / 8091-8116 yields 0.10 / 34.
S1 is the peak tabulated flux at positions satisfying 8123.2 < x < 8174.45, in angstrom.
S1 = 34.6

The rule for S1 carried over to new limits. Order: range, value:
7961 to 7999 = 35.87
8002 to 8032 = 35.52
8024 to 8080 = 35.08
